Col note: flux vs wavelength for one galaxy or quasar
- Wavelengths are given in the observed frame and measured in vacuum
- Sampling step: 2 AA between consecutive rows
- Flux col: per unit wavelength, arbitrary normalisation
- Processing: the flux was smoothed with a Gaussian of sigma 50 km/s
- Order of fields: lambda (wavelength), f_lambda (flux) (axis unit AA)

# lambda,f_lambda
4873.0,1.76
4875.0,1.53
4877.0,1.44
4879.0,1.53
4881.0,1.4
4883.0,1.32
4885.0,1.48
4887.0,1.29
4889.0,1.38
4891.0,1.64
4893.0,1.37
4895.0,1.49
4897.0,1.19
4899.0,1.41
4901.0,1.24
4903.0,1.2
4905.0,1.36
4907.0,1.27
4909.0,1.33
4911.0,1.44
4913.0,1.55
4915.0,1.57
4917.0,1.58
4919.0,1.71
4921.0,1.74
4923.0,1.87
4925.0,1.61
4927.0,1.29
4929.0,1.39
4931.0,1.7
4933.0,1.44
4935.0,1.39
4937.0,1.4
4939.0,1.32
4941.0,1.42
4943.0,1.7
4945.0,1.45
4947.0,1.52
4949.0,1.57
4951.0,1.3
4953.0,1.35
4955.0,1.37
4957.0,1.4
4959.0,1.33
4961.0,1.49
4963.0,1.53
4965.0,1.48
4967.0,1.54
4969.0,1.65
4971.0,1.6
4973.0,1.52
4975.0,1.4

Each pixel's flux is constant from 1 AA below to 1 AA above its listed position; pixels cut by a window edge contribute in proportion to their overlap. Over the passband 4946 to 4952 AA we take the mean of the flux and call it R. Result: 1.46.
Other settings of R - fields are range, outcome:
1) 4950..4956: 1.34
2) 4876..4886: 1.43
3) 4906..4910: 1.3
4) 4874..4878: 1.48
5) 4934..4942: 1.38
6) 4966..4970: 1.59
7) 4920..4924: 1.81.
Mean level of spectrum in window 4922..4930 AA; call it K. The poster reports 1.54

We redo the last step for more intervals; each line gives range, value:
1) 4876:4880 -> 1.48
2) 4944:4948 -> 1.48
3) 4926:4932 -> 1.46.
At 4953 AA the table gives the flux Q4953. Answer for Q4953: 1.35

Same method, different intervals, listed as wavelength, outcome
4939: 1.32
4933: 1.44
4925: 1.61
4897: 1.19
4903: 1.2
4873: 1.76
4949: 1.57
